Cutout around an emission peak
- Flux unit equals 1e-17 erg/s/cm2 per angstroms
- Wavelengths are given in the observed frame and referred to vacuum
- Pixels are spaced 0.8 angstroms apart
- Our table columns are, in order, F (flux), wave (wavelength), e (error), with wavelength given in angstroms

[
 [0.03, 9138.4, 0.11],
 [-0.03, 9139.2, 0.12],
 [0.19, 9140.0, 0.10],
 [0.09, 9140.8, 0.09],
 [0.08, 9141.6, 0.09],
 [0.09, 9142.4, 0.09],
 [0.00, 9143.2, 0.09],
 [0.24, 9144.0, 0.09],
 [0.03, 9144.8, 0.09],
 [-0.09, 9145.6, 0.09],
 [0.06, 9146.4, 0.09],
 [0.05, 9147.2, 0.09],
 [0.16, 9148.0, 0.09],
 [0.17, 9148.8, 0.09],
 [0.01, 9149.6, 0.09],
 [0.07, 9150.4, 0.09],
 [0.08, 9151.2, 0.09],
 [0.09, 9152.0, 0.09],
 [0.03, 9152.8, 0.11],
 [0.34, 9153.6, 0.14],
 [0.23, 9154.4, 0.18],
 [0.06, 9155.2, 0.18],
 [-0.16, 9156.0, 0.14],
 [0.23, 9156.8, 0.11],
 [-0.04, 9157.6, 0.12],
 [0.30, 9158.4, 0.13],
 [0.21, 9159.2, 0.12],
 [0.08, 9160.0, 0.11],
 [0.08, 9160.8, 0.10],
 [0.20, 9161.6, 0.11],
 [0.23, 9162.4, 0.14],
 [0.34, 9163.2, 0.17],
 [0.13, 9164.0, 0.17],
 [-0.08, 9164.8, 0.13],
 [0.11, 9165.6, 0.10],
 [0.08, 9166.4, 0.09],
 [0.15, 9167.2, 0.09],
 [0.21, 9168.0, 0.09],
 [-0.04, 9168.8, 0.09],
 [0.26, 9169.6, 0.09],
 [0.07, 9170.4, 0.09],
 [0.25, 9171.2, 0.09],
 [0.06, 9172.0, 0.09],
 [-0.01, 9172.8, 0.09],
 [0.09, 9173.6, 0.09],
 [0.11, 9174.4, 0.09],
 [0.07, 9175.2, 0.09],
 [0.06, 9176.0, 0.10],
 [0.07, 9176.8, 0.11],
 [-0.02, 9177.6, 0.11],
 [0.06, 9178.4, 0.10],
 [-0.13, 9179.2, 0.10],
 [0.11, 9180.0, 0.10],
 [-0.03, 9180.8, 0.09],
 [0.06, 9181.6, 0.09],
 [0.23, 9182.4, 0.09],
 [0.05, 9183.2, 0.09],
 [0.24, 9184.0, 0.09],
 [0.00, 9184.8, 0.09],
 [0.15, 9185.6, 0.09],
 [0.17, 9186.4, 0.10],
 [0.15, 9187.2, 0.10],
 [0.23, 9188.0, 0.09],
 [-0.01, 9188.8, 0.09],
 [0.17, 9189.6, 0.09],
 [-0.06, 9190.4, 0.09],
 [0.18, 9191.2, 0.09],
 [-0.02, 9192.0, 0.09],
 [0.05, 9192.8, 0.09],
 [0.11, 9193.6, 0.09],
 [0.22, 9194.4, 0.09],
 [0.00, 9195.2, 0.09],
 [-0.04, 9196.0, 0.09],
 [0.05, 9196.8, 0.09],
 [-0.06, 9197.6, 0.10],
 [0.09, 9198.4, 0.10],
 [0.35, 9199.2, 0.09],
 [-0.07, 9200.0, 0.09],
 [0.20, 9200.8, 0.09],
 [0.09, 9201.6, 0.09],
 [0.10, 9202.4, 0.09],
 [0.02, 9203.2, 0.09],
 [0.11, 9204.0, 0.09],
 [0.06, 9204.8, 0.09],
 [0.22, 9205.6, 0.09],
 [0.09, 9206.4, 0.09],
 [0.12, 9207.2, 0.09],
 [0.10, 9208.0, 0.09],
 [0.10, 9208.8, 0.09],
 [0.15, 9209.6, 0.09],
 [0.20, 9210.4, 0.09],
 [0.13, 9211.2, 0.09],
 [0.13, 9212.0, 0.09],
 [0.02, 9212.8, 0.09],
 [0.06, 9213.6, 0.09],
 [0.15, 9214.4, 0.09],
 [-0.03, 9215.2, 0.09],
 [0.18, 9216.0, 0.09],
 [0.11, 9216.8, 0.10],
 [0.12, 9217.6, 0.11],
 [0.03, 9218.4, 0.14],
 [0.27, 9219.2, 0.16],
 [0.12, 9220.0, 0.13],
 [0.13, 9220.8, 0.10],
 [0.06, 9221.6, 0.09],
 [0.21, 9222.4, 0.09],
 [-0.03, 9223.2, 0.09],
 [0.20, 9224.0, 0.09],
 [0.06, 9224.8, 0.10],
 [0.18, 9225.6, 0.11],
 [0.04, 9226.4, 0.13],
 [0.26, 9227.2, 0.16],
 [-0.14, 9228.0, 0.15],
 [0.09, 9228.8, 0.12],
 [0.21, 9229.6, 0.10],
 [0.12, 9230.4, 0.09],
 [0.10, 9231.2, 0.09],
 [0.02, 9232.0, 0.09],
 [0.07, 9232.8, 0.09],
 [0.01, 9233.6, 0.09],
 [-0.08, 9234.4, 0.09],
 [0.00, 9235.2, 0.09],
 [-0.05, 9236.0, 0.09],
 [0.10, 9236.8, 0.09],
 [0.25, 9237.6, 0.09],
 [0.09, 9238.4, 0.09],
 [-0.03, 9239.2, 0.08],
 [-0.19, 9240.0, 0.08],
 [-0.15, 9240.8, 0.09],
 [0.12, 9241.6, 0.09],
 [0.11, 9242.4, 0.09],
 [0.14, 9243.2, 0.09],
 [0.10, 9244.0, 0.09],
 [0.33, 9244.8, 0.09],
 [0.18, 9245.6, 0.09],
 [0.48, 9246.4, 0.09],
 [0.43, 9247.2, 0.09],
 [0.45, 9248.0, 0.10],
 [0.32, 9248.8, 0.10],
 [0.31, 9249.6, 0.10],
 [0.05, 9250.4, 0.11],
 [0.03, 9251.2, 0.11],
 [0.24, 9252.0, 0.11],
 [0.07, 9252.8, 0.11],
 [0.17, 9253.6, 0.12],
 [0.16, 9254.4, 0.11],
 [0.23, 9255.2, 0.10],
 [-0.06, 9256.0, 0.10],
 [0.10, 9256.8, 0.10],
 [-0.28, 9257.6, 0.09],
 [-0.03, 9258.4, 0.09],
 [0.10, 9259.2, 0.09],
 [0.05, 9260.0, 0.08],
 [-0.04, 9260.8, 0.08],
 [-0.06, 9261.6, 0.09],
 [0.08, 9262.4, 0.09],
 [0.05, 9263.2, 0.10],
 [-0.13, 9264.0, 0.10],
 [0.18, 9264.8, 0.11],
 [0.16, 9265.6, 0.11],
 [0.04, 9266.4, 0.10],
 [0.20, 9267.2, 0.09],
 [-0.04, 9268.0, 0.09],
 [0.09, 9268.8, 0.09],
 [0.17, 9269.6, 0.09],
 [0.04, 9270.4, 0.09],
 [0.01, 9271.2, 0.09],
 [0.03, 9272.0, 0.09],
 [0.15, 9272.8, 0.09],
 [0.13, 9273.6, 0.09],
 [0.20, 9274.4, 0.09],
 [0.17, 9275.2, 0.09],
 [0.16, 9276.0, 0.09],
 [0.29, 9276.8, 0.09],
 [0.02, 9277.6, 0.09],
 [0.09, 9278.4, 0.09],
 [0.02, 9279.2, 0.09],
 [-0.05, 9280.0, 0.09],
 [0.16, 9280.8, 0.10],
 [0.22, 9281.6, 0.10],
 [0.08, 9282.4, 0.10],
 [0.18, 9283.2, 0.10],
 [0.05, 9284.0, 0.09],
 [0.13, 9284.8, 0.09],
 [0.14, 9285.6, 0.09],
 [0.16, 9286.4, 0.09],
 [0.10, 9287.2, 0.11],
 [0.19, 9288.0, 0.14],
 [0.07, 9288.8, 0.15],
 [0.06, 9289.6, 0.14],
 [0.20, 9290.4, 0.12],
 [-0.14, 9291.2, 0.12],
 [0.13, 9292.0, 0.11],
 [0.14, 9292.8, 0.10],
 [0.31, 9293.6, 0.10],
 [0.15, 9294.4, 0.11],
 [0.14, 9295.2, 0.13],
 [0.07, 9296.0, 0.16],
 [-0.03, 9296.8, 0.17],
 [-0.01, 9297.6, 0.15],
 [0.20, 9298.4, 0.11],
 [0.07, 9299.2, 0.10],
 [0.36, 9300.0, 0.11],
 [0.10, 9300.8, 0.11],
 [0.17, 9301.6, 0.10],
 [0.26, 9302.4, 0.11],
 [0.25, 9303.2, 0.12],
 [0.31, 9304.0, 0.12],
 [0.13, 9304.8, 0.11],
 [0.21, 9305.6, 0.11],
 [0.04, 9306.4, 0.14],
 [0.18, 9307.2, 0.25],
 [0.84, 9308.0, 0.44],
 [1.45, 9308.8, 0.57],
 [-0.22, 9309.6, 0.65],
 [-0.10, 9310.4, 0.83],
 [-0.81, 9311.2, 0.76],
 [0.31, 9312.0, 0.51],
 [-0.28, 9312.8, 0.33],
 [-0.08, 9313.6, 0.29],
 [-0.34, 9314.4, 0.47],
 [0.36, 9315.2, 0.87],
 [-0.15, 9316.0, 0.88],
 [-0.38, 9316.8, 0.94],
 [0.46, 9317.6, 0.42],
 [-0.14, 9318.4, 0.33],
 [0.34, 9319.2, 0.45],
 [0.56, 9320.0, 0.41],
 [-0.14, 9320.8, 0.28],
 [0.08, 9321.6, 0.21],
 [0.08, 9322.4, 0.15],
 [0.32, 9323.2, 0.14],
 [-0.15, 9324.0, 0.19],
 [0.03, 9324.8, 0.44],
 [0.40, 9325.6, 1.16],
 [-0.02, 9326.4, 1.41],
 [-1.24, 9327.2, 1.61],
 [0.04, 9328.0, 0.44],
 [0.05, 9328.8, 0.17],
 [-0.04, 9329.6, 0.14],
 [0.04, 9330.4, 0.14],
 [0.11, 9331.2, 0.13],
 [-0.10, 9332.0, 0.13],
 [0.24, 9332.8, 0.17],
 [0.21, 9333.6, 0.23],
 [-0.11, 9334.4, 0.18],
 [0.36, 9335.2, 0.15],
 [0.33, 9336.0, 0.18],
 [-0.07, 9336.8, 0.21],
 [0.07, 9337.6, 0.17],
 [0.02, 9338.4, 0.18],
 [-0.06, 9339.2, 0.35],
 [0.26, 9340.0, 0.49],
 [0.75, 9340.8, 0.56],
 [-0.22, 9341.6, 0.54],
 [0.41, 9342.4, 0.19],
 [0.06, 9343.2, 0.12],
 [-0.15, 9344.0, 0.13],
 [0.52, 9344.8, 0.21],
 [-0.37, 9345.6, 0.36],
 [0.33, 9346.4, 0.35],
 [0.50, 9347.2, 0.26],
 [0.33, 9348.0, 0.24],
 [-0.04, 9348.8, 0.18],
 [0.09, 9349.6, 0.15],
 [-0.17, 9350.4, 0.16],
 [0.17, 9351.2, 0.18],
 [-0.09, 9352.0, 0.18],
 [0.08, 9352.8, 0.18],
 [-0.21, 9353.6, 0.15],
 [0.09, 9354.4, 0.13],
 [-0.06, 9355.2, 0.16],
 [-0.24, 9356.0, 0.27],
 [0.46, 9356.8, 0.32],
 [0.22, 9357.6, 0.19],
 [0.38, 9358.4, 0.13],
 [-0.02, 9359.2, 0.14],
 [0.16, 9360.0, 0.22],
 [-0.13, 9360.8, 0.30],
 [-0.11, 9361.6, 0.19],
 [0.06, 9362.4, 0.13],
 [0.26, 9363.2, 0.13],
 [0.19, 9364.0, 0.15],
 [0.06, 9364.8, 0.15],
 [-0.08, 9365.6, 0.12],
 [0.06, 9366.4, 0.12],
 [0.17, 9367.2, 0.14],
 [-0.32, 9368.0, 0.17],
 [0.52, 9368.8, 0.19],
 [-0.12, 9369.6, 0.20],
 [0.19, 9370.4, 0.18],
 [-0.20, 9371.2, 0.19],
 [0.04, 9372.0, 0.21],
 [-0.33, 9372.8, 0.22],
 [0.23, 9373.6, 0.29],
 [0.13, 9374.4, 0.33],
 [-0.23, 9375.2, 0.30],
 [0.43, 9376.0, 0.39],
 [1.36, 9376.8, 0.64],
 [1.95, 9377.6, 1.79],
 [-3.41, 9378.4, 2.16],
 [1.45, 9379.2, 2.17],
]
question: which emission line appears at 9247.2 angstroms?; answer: H-gamma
